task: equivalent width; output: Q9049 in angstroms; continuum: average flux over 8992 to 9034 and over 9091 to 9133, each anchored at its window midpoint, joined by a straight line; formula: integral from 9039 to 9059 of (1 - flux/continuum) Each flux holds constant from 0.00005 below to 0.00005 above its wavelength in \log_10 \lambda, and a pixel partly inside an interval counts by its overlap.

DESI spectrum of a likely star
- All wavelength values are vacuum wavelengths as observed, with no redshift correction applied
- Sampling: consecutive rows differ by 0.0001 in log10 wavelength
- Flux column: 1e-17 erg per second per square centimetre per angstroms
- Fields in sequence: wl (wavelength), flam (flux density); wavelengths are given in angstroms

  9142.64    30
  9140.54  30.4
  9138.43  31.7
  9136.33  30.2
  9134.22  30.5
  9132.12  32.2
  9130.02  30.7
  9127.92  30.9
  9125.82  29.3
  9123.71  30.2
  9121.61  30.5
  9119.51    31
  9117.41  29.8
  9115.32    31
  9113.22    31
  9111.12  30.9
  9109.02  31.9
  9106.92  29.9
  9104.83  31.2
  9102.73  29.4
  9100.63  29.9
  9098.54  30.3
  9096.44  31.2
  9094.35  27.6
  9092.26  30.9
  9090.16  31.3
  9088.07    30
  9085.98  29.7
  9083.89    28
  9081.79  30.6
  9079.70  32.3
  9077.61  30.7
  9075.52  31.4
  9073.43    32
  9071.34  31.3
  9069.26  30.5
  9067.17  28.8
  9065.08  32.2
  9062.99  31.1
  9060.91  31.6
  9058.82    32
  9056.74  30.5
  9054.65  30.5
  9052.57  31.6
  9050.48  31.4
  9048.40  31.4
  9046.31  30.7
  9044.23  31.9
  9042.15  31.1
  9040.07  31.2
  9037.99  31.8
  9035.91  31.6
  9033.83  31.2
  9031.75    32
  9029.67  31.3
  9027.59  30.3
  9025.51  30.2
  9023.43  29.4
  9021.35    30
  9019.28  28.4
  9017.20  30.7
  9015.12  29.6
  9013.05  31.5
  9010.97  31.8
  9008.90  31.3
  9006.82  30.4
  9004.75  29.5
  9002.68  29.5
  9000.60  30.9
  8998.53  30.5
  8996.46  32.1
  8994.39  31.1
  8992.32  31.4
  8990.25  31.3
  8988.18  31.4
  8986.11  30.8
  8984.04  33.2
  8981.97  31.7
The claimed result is -0.4 angstroms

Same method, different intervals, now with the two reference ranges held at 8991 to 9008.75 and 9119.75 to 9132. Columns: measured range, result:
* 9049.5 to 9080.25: -0.57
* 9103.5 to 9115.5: -0.16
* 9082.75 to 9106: 0.46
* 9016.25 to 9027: 0.32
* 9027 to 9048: -0.47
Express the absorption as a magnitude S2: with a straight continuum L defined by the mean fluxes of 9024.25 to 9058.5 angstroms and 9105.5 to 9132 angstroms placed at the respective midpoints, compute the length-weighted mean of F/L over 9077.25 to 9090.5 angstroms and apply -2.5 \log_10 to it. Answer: 0.021 mag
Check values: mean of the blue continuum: 31.2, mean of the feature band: 30.3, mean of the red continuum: 30.7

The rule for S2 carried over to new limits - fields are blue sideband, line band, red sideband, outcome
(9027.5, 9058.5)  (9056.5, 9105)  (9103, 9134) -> 0.01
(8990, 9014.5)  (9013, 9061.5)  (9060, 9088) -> 0.00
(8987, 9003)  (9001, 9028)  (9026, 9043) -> 0.03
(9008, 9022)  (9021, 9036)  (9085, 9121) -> -0.01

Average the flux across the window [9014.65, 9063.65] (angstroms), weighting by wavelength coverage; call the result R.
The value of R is 30.9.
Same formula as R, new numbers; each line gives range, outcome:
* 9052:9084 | 31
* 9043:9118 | 30.7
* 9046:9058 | 31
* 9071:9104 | 30.4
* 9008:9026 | 30.3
